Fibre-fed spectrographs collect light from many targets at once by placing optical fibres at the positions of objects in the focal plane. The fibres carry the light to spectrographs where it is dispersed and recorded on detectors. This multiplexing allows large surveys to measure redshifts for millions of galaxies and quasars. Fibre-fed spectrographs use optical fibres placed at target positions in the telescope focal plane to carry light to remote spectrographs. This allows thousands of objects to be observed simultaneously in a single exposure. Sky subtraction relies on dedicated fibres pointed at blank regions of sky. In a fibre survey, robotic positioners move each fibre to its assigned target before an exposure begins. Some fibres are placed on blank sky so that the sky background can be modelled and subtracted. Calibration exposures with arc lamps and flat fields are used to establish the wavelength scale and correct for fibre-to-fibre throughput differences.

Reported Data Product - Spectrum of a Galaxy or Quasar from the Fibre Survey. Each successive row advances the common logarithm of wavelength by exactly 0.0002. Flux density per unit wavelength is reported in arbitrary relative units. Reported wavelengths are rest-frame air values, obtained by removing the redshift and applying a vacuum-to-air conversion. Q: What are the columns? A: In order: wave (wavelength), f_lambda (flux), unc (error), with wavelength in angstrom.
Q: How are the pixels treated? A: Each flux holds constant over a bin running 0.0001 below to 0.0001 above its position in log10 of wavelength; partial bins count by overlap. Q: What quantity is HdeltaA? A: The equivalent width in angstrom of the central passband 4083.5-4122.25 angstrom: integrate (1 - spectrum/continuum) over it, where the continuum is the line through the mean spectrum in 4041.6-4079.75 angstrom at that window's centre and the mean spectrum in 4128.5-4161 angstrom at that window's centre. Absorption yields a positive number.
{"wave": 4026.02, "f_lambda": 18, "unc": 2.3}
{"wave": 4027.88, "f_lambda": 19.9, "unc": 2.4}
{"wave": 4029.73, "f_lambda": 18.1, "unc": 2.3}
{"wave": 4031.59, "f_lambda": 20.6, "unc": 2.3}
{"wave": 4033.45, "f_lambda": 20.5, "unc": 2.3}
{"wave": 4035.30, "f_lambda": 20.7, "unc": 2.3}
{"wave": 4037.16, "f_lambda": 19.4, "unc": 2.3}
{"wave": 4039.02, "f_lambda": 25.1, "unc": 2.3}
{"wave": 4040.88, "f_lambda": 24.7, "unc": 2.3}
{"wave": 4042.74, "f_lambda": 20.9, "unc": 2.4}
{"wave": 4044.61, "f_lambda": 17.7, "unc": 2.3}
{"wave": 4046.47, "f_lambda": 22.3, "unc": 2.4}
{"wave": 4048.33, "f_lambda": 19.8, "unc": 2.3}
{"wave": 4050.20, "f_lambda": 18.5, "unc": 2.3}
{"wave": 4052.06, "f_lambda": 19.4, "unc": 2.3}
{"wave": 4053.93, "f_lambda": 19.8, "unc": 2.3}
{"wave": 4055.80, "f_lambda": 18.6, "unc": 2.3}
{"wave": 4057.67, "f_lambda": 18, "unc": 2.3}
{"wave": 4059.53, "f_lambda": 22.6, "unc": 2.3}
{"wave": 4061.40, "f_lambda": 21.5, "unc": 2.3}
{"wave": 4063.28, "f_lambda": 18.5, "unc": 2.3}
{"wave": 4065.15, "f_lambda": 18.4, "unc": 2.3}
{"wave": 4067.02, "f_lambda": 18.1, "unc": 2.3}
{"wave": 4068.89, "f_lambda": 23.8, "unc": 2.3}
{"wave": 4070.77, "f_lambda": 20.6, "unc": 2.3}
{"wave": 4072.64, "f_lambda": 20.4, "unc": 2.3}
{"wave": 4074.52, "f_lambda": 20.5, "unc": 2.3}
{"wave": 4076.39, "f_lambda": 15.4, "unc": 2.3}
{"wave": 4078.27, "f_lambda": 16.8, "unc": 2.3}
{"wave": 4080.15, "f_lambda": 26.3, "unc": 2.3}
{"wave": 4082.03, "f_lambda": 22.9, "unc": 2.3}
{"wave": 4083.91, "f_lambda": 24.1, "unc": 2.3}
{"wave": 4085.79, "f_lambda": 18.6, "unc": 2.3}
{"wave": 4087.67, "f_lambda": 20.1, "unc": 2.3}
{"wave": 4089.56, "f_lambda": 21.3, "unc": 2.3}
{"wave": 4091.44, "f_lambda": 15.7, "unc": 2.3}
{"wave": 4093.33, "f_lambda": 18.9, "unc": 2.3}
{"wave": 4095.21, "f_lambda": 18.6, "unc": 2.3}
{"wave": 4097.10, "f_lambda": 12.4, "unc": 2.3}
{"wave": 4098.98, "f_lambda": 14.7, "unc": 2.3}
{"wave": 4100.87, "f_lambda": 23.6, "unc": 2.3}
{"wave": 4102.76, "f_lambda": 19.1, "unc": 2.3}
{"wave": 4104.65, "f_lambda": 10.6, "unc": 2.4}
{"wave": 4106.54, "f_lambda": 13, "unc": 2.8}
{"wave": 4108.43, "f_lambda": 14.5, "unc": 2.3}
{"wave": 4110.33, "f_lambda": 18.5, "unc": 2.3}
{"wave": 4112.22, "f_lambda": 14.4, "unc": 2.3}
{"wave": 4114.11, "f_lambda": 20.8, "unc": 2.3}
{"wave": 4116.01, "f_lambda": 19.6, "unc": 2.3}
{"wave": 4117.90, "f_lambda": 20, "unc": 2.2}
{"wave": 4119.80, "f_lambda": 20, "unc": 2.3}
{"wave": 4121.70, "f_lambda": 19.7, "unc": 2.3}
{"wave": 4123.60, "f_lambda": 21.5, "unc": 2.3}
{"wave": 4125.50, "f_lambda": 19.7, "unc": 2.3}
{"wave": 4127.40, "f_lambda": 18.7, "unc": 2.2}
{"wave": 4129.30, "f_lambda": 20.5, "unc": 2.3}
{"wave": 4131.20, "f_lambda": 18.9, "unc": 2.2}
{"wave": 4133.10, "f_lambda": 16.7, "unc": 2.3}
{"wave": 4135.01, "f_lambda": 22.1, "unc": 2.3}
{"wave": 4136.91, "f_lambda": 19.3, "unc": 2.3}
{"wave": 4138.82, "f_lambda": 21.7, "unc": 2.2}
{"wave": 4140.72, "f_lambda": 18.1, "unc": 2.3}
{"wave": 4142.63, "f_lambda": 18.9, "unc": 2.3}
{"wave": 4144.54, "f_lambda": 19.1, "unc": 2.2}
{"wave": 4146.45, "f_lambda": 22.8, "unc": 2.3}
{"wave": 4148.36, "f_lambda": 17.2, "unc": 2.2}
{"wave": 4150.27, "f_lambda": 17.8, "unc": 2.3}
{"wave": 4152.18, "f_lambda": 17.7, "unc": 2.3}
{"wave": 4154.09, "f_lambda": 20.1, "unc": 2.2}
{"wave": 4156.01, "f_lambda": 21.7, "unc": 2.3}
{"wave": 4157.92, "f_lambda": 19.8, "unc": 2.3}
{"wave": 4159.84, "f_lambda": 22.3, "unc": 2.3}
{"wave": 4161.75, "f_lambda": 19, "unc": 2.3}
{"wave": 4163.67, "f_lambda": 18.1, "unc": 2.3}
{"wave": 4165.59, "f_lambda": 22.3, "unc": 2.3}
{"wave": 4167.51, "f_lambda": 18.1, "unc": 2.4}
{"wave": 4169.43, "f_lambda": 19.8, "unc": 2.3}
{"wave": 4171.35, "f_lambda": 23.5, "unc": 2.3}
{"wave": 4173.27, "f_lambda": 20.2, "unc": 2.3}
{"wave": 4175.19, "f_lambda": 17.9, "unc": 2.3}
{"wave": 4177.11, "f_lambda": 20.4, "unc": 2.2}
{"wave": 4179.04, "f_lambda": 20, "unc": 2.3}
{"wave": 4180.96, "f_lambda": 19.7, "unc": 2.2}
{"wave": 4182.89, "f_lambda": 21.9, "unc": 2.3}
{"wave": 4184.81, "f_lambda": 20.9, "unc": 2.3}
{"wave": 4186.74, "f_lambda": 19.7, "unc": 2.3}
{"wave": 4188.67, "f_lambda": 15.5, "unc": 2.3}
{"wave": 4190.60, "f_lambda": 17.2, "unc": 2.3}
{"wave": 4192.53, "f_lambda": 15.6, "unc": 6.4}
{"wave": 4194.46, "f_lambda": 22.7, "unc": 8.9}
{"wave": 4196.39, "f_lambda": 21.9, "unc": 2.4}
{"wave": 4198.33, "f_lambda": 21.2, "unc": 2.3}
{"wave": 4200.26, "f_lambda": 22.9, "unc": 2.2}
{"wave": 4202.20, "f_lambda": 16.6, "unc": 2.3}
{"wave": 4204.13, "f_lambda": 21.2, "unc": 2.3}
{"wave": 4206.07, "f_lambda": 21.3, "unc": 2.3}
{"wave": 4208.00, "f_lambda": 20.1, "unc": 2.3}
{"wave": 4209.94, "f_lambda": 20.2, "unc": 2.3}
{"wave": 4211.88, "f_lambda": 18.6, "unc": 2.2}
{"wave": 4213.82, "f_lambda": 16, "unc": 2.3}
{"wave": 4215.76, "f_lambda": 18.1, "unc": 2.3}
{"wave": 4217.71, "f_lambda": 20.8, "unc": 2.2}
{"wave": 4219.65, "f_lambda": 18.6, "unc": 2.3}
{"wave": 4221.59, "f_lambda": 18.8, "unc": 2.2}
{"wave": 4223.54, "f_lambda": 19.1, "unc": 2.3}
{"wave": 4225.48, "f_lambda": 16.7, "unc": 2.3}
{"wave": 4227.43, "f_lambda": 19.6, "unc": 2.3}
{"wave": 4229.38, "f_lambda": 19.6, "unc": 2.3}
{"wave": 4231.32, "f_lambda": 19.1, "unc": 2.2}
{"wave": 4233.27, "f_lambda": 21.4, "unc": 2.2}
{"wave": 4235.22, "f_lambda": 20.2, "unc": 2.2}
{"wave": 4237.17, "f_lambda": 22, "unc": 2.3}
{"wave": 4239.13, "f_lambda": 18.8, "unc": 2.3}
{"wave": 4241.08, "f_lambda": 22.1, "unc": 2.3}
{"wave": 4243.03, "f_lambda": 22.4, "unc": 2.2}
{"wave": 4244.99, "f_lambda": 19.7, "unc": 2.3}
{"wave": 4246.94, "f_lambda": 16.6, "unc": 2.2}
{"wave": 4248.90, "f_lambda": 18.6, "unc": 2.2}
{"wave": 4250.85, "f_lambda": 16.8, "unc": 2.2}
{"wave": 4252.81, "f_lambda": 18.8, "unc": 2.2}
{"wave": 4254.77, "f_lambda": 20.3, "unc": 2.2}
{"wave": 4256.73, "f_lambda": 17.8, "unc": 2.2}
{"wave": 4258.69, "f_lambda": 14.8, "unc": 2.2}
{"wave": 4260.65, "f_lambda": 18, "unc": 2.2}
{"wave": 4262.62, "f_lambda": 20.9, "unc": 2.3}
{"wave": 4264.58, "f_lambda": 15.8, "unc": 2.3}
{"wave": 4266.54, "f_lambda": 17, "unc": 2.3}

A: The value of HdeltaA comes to 3.5 angstrom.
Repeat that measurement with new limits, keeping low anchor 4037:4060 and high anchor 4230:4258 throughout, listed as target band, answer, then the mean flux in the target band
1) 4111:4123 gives 0.6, 19.1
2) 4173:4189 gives 0.1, 19.7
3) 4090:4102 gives 1.6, 17.5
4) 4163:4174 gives -0.3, 20.4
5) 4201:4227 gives 1.0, 19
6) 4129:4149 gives 0.5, 19.6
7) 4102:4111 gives 2.3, 14.9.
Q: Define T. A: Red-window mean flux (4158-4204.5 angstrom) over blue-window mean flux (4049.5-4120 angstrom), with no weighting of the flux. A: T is 1.1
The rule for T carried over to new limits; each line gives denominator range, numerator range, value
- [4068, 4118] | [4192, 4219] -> 1.06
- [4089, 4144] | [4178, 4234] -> 1.06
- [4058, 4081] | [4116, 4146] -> 0.98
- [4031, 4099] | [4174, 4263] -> 0.97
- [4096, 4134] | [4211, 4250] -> 1.08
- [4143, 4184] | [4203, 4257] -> 0.97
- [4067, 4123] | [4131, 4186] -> 1.06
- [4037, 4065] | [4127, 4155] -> 0.95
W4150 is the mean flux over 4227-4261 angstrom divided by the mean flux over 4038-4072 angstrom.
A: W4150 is 0.94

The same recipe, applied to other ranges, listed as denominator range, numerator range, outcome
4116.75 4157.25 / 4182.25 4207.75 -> 1.01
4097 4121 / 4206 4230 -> 1.10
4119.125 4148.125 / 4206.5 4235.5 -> 0.97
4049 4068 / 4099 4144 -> 0.96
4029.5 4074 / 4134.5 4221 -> 0.97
